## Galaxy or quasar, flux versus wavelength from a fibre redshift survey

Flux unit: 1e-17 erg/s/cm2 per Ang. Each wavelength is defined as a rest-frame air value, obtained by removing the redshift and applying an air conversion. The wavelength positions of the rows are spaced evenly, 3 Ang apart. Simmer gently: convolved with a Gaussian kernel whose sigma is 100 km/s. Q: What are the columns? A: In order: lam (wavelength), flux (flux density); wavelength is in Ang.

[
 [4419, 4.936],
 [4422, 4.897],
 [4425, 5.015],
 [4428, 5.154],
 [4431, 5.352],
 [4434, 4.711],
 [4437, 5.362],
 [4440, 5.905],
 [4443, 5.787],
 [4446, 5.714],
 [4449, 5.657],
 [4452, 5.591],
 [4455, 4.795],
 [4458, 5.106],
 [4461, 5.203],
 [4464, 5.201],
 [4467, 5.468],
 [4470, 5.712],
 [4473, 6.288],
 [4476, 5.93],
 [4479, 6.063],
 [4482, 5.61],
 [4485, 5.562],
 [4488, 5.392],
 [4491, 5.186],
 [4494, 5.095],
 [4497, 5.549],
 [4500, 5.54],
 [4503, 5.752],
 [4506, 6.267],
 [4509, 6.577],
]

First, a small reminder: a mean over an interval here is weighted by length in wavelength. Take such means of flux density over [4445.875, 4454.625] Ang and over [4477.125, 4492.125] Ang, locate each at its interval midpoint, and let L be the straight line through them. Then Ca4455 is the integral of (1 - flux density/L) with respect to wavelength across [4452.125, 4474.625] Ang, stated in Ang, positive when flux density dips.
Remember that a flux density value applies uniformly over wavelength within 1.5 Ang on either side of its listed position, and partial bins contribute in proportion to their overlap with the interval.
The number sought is 0.6 Ang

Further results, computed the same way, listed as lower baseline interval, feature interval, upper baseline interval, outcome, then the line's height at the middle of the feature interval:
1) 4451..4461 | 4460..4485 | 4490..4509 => -1.6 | 5.34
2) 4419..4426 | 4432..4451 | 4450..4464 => -1.6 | 5.08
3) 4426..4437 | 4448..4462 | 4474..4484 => 0.6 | 5.49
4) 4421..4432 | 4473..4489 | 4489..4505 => -1.2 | 5.37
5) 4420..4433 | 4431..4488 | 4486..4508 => -2.4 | 5.31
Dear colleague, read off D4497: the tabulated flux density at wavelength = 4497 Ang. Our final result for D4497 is 5.549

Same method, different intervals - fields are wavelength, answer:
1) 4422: 4.897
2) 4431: 5.352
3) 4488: 5.392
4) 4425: 5.015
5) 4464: 5.201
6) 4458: 5.106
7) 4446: 5.714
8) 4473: 6.288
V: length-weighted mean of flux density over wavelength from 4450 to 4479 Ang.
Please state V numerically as 5.51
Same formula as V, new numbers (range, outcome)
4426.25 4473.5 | 5.42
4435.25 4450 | 5.67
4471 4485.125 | 5.92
